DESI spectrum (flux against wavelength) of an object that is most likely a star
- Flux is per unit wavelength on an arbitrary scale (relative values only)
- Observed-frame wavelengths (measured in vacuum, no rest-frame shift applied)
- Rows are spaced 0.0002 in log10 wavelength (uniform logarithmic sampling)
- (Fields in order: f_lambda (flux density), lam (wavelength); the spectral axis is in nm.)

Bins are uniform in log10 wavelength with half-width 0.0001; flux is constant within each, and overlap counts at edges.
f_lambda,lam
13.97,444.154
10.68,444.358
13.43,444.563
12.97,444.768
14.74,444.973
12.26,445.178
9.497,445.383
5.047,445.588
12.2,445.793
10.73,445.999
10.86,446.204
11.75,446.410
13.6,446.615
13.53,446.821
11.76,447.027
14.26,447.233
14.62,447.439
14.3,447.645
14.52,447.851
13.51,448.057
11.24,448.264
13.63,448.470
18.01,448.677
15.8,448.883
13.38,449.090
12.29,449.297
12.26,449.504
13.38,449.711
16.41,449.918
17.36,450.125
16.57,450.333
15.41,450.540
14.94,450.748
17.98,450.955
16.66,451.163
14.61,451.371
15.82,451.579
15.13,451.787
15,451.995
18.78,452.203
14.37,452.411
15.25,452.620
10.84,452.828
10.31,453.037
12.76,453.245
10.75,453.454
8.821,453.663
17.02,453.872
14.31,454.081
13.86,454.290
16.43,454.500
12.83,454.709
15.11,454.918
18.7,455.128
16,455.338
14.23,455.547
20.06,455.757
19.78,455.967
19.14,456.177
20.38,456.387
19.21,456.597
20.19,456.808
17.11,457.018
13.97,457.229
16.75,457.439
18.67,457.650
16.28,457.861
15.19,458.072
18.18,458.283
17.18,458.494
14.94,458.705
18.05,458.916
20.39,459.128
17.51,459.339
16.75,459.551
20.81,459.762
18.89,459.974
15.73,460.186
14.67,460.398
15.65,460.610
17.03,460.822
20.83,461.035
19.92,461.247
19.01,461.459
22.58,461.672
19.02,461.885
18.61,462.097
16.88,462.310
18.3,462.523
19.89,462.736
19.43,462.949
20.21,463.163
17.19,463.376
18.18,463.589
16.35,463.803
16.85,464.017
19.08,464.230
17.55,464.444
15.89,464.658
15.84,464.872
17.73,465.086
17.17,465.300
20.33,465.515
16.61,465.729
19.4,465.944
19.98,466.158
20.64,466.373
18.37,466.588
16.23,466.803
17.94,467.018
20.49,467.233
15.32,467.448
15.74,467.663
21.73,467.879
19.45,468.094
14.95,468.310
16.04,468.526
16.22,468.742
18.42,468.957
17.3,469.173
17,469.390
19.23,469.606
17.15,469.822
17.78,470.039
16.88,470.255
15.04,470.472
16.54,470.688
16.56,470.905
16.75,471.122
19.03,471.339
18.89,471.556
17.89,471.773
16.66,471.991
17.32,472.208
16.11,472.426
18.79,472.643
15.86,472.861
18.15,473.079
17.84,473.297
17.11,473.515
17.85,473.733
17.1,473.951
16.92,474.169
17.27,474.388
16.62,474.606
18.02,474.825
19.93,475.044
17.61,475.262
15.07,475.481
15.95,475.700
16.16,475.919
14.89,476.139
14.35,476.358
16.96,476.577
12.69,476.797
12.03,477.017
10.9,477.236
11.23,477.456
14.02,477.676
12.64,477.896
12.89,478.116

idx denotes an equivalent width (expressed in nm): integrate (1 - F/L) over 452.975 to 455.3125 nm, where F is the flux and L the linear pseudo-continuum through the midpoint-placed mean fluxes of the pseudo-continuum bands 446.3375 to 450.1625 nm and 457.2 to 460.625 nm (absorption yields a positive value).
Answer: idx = 0.28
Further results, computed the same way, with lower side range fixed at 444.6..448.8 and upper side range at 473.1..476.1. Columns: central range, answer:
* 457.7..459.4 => -0.31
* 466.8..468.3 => -0.19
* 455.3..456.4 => -0.32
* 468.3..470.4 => -0.11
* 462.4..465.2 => -0.45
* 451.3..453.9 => -0.02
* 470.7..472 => -0.08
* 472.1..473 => -0.01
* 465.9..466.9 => -0.19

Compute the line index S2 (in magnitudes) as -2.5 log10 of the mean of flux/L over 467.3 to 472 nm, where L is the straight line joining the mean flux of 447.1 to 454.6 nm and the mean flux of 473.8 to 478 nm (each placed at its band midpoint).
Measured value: -0.15 mag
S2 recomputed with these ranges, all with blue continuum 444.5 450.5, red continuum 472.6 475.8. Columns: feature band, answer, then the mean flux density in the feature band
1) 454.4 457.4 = -0.19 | 17.4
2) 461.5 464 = -0.20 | 18.7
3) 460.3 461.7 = -0.19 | 18.3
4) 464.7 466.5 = -0.15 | 18.4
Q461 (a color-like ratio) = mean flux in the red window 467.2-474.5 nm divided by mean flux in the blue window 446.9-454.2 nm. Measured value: 1.2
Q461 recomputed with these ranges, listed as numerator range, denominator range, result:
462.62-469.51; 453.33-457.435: 1.11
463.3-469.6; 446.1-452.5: 1.22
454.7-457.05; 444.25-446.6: 1.58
